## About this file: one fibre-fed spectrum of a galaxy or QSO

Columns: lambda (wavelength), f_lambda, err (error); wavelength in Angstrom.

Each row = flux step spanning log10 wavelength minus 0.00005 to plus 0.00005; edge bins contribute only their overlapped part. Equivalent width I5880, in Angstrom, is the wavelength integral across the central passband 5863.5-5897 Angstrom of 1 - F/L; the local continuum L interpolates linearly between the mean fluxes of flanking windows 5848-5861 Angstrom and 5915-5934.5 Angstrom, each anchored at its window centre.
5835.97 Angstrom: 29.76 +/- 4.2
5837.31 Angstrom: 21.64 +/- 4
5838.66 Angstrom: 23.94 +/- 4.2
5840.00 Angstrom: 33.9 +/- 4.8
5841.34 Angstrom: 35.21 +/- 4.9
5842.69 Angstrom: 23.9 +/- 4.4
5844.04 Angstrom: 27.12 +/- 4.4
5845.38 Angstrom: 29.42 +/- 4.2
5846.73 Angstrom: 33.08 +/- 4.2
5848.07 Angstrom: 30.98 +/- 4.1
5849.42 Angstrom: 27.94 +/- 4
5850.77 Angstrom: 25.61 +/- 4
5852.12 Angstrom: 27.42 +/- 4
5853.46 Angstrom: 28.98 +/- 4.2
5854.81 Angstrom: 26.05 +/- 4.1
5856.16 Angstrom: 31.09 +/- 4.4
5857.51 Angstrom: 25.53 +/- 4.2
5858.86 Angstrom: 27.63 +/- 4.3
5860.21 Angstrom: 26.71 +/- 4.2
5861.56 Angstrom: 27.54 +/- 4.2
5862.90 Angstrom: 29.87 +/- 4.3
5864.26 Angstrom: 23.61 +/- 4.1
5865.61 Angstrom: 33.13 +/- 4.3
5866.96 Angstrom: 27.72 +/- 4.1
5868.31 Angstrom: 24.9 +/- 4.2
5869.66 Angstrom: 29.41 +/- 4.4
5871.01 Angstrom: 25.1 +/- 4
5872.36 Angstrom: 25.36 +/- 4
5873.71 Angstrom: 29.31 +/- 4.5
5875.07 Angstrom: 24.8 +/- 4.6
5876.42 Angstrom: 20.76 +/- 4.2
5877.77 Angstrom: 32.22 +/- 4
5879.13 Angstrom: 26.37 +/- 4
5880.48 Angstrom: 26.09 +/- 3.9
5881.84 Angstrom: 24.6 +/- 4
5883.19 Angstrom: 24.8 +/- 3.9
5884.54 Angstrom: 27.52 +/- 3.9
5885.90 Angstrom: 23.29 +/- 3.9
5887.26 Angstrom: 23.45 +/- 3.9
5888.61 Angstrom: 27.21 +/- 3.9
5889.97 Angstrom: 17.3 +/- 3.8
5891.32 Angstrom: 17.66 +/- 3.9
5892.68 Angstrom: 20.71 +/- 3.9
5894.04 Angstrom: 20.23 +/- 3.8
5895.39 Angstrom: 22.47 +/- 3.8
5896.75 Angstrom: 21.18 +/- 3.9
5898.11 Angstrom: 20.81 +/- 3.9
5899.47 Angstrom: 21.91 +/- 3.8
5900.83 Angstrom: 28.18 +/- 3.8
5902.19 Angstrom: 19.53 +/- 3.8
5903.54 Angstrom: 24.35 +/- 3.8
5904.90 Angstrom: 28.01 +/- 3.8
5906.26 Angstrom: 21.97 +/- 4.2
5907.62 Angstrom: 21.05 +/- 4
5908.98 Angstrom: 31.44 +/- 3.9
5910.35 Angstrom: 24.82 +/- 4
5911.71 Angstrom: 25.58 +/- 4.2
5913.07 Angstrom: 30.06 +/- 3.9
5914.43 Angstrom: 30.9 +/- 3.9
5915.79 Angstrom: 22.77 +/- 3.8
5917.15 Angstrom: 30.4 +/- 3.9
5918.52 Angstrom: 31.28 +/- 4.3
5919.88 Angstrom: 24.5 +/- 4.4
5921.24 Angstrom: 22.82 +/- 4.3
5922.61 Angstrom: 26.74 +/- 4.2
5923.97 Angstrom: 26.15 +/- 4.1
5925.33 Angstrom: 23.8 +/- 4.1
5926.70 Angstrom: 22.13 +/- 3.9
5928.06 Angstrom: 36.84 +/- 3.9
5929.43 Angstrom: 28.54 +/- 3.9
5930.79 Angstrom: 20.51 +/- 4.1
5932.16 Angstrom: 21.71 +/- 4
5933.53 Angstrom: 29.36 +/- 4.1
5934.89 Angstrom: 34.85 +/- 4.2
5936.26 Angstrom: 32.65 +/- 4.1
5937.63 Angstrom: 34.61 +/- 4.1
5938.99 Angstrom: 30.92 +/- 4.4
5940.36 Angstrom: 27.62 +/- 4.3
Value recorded 2.9 Angstrom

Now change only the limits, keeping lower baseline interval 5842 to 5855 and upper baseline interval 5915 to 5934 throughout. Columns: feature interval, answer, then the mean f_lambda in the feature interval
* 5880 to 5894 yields 2.1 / 23.1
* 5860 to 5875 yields 0.1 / 27.4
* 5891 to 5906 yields 2.5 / 22.4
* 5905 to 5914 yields 0.2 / 26.1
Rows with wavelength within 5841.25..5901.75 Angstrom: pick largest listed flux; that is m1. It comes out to 35.21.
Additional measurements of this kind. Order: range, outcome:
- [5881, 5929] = 36.84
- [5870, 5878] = 32.22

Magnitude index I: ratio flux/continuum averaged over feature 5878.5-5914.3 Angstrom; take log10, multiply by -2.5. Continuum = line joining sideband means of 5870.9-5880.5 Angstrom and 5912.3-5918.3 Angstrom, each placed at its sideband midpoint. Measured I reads 0.15 mag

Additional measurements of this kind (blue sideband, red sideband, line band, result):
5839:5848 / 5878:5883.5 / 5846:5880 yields 0.02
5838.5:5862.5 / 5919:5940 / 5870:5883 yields 0.09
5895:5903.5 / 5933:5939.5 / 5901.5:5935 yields 0.05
